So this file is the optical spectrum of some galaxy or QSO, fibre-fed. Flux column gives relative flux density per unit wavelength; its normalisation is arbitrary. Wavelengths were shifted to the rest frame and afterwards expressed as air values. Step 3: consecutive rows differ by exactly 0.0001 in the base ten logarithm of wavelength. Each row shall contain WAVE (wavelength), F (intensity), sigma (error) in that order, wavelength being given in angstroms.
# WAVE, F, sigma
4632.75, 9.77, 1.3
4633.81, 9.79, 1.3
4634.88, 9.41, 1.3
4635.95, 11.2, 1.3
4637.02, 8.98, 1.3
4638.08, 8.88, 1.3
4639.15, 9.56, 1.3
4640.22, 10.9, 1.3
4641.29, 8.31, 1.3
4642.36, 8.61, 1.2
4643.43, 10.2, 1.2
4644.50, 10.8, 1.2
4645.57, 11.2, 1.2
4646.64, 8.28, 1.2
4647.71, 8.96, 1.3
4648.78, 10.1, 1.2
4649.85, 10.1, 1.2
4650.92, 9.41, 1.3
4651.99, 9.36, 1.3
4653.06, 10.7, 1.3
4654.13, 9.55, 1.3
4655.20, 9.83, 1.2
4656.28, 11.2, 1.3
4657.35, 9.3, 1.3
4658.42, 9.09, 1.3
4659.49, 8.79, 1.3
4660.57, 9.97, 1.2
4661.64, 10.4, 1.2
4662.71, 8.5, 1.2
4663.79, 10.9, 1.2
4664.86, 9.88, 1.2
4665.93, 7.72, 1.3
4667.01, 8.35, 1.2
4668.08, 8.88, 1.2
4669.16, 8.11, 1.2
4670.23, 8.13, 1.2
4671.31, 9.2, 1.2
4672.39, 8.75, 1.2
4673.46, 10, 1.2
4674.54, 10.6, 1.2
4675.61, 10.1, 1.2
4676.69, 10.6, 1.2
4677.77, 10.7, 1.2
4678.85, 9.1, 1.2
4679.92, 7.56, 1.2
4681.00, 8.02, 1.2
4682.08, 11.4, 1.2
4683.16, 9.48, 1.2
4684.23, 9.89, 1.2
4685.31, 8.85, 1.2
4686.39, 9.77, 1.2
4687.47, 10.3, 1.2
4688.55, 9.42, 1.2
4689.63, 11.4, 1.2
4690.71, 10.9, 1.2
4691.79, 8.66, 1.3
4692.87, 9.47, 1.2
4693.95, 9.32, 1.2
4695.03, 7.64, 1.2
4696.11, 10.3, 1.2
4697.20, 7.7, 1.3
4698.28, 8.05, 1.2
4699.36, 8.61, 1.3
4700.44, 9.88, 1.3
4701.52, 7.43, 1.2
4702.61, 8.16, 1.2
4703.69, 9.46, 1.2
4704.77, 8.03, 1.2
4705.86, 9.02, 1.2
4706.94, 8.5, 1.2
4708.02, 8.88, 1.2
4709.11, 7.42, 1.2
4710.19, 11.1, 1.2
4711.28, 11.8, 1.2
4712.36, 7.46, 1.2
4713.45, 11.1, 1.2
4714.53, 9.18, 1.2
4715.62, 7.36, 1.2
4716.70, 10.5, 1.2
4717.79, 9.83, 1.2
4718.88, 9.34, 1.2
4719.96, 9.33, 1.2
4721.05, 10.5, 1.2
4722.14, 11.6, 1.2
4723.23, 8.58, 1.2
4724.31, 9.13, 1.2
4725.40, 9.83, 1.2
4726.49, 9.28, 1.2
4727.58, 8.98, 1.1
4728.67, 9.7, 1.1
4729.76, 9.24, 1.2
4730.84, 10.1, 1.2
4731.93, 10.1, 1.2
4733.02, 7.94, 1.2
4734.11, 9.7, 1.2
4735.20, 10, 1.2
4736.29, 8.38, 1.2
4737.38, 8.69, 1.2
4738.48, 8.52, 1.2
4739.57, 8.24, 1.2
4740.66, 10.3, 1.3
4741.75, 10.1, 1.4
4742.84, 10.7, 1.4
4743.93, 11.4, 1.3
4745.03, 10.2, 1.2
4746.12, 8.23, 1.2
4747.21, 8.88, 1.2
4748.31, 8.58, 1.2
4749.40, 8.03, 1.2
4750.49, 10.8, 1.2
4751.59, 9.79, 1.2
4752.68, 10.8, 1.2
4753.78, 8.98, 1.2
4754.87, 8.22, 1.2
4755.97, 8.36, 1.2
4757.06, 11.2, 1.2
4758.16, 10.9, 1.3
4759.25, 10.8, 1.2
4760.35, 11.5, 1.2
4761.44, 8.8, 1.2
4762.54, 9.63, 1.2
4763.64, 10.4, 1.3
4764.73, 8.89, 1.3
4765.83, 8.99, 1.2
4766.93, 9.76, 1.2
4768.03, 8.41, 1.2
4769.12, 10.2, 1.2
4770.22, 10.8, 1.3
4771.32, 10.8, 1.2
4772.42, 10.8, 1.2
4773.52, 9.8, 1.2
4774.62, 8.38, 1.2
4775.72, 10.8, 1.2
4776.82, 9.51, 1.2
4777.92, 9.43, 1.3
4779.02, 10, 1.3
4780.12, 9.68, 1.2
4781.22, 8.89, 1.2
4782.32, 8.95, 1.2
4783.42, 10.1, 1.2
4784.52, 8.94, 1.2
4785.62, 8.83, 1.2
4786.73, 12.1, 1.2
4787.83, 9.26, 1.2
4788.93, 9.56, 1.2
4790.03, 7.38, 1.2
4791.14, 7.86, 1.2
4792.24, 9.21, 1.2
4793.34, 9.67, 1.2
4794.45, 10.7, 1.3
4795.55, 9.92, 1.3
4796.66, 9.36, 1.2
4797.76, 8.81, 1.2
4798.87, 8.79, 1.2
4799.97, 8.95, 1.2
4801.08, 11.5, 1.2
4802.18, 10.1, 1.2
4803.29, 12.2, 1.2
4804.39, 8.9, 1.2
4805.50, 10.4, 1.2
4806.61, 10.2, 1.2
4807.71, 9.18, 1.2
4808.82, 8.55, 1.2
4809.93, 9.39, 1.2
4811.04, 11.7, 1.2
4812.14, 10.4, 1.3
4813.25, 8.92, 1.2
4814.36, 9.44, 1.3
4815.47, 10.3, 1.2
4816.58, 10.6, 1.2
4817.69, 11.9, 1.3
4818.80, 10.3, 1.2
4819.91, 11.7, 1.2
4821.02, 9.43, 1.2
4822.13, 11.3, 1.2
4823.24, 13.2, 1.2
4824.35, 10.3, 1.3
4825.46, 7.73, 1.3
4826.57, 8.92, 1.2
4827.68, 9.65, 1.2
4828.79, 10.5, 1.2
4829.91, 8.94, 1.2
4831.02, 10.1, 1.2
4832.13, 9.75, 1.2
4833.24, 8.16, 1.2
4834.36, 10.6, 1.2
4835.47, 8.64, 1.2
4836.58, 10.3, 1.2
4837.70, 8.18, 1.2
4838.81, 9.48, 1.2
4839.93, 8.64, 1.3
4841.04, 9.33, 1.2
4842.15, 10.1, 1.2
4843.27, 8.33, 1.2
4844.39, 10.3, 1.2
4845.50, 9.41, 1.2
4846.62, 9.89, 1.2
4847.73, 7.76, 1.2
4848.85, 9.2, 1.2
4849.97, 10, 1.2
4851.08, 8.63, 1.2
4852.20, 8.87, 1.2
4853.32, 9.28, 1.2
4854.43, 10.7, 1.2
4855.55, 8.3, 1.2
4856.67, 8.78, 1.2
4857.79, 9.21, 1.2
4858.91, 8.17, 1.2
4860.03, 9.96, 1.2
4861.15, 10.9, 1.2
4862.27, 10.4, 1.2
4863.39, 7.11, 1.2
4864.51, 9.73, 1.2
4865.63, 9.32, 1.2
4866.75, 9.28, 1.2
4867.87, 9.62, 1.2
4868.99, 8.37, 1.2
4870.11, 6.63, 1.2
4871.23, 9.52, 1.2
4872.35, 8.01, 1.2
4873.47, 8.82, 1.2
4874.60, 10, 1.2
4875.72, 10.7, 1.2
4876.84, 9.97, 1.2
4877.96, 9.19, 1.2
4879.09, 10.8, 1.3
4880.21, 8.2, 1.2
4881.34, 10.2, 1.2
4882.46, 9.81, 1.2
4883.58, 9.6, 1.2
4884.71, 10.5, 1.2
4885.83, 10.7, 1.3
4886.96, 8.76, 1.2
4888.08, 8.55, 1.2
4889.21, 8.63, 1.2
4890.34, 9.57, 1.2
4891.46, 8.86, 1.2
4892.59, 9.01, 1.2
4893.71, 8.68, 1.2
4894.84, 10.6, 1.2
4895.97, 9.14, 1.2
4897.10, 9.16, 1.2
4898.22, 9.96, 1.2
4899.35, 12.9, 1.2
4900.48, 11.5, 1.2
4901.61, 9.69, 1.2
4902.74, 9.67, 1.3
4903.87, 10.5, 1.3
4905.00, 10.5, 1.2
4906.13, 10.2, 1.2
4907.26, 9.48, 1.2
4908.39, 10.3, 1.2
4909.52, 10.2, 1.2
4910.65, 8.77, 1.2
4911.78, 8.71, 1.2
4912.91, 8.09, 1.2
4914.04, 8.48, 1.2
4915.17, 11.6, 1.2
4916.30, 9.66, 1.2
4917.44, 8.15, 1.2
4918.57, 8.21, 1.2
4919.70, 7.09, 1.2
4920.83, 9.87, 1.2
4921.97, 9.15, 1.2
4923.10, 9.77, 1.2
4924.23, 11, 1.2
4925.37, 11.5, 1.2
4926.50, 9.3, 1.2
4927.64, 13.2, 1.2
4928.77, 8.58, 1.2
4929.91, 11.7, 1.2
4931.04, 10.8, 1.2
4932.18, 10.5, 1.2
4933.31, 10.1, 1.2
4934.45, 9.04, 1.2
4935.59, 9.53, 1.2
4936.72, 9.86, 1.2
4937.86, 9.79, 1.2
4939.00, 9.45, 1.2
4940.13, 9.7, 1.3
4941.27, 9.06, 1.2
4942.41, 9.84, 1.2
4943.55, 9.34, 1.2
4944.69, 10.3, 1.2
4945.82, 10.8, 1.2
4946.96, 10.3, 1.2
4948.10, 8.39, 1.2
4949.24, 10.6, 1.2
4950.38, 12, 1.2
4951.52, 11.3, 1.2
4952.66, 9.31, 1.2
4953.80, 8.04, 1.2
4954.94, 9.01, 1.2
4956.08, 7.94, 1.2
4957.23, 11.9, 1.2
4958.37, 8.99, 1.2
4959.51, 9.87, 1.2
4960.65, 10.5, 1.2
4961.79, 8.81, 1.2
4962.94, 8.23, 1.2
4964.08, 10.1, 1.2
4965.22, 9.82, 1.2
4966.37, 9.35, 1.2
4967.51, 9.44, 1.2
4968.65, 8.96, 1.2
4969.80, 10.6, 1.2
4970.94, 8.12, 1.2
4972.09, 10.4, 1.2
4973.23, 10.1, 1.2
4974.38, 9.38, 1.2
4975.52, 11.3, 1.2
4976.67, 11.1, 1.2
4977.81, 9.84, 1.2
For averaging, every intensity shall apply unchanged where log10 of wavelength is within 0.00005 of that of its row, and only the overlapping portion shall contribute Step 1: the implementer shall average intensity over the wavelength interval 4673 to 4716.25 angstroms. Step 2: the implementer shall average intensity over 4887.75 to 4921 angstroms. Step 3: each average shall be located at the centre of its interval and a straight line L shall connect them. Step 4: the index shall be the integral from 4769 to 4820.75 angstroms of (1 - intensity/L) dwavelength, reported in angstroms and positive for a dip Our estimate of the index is -2.4 angstroms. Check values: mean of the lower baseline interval 9.32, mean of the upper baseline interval 9.53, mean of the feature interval 9.85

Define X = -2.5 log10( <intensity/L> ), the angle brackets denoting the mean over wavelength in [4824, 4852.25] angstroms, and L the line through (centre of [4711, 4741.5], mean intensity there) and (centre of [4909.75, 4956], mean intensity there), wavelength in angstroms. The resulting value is 0.03 mag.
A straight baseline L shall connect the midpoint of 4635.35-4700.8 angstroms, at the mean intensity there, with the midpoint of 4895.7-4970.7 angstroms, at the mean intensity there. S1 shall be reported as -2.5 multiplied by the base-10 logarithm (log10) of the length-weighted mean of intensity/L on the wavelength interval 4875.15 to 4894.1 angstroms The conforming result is 0.03 mag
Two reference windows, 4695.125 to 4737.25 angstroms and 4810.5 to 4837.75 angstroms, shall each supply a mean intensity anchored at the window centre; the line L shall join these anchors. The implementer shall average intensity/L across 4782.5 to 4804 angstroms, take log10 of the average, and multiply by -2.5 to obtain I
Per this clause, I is 0.02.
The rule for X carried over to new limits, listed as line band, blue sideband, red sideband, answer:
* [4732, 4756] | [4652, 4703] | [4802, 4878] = 0.01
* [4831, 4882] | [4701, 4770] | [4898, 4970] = 0.05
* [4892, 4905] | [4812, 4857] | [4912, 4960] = -0.04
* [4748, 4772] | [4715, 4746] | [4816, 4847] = -0.02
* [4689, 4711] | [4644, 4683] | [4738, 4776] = 0.07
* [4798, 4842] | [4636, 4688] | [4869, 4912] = -0.03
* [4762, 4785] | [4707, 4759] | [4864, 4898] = -0.02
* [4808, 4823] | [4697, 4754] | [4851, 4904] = -0.10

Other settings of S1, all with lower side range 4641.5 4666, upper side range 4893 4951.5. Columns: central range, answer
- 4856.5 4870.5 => 0.091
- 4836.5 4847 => 0.057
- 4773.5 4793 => 0.050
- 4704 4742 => 0.046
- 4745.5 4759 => 0.039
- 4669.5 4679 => 0.006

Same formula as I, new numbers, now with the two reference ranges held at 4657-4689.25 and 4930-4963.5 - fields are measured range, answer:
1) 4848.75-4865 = 0.04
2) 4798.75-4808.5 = -0.05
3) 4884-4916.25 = 0.00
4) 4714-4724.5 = -0.01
